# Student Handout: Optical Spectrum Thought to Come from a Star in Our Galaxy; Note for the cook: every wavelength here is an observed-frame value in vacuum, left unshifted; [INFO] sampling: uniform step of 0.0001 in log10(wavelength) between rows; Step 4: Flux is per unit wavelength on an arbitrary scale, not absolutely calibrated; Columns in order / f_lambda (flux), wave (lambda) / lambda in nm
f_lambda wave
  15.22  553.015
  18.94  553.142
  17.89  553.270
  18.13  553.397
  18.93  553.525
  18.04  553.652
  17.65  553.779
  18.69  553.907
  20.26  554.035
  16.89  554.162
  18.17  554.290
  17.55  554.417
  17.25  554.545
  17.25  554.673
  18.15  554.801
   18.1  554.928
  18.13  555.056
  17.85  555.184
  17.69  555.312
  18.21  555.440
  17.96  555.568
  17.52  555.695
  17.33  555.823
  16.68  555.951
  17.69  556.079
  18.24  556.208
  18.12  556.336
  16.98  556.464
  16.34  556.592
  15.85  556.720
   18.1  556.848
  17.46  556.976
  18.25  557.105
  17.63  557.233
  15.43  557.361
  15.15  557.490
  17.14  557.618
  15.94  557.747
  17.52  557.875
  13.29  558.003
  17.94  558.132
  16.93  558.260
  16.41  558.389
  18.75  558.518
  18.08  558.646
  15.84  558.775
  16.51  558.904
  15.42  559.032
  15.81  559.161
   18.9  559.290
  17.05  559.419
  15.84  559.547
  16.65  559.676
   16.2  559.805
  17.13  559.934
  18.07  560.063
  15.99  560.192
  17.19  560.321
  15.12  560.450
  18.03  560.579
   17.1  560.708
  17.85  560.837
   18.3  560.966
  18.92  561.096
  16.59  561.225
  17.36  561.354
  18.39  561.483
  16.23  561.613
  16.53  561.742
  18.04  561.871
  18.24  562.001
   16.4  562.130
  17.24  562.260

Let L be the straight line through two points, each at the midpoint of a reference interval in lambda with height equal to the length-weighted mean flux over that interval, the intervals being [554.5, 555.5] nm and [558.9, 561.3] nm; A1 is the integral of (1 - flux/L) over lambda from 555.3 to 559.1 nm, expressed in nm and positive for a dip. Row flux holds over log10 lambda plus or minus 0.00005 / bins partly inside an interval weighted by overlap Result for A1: 0.10 nm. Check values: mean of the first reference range 17.8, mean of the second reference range 17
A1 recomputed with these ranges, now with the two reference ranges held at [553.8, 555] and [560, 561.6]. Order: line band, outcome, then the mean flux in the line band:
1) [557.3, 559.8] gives 0.15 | 16.5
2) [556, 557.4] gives 0.04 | 17.3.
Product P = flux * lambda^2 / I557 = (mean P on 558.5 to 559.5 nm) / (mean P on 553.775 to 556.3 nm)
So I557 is 0.96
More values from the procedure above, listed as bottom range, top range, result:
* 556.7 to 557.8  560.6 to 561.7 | 1.06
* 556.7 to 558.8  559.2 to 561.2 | 1.03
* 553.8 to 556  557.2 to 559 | 0.94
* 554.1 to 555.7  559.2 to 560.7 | 0.97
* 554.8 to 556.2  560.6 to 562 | 1.01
